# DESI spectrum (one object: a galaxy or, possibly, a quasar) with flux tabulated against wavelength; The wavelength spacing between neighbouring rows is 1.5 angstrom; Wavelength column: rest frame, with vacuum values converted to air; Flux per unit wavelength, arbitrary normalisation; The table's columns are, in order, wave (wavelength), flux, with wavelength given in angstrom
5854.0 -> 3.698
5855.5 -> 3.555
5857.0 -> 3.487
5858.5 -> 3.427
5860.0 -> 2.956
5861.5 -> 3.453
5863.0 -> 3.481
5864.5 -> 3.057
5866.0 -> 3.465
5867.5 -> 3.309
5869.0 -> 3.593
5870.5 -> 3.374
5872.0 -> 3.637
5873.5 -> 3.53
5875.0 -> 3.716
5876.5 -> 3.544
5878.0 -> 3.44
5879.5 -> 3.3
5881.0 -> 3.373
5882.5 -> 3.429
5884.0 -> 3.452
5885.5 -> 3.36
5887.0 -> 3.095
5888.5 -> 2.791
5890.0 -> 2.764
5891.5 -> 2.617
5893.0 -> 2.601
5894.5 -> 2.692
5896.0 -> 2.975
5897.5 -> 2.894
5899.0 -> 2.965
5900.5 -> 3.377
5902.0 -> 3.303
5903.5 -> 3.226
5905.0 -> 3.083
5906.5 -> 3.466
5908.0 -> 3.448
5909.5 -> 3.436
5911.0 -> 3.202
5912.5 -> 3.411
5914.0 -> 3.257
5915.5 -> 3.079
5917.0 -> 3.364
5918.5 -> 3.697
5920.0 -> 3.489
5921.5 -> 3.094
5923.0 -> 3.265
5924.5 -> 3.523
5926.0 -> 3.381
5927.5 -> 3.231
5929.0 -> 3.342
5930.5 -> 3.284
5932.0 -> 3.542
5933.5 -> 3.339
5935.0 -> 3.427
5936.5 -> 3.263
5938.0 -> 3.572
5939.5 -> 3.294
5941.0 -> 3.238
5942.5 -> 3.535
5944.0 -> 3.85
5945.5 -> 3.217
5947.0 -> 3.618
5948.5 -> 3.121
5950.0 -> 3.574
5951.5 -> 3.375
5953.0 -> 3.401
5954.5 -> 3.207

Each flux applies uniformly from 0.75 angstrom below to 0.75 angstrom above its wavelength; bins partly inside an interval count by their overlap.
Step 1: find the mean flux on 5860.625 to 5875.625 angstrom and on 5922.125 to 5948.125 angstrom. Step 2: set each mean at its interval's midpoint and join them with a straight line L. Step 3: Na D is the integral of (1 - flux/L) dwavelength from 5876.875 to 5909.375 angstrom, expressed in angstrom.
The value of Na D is 2.82 angstrom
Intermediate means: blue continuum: 3.46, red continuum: 3.4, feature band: 3.14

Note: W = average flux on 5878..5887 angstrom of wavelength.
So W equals 3.36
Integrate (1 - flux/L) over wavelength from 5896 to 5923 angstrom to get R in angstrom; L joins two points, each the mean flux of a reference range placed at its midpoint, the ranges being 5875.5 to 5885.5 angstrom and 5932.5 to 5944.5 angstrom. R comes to 1.2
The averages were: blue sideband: 3.43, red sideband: 3.43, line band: 3.27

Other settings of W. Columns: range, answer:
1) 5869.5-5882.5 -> 3.49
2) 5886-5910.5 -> 3.05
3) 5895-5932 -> 3.28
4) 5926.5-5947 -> 3.4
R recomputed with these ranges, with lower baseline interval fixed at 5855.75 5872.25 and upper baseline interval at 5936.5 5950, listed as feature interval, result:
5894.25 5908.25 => 1.06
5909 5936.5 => 0.54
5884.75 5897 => 1.93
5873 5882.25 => -0.24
